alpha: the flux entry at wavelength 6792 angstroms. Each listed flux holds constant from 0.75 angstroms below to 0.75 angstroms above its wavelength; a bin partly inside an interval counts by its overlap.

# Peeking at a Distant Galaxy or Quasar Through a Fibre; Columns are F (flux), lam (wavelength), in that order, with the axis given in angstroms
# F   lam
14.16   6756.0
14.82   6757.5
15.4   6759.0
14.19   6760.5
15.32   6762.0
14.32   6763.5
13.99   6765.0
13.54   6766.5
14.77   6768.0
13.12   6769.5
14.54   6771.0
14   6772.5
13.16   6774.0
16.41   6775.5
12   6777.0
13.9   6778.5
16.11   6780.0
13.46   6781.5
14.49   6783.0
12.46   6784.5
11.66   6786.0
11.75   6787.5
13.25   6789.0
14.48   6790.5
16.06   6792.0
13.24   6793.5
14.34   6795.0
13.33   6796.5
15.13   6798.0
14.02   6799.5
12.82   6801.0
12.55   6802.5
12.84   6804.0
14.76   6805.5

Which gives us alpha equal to 16.06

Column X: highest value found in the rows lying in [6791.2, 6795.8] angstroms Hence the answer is 16.06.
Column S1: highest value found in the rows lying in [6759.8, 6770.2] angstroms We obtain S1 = 15.32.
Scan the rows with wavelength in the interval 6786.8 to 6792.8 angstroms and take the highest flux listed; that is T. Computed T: 16.06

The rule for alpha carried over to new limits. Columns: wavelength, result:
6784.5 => 12.46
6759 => 15.4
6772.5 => 14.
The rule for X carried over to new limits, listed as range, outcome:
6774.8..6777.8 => 16.41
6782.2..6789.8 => 14.49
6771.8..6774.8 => 14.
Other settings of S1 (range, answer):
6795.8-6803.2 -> 15.13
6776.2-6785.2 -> 16.11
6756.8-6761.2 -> 15.4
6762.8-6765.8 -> 14.32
